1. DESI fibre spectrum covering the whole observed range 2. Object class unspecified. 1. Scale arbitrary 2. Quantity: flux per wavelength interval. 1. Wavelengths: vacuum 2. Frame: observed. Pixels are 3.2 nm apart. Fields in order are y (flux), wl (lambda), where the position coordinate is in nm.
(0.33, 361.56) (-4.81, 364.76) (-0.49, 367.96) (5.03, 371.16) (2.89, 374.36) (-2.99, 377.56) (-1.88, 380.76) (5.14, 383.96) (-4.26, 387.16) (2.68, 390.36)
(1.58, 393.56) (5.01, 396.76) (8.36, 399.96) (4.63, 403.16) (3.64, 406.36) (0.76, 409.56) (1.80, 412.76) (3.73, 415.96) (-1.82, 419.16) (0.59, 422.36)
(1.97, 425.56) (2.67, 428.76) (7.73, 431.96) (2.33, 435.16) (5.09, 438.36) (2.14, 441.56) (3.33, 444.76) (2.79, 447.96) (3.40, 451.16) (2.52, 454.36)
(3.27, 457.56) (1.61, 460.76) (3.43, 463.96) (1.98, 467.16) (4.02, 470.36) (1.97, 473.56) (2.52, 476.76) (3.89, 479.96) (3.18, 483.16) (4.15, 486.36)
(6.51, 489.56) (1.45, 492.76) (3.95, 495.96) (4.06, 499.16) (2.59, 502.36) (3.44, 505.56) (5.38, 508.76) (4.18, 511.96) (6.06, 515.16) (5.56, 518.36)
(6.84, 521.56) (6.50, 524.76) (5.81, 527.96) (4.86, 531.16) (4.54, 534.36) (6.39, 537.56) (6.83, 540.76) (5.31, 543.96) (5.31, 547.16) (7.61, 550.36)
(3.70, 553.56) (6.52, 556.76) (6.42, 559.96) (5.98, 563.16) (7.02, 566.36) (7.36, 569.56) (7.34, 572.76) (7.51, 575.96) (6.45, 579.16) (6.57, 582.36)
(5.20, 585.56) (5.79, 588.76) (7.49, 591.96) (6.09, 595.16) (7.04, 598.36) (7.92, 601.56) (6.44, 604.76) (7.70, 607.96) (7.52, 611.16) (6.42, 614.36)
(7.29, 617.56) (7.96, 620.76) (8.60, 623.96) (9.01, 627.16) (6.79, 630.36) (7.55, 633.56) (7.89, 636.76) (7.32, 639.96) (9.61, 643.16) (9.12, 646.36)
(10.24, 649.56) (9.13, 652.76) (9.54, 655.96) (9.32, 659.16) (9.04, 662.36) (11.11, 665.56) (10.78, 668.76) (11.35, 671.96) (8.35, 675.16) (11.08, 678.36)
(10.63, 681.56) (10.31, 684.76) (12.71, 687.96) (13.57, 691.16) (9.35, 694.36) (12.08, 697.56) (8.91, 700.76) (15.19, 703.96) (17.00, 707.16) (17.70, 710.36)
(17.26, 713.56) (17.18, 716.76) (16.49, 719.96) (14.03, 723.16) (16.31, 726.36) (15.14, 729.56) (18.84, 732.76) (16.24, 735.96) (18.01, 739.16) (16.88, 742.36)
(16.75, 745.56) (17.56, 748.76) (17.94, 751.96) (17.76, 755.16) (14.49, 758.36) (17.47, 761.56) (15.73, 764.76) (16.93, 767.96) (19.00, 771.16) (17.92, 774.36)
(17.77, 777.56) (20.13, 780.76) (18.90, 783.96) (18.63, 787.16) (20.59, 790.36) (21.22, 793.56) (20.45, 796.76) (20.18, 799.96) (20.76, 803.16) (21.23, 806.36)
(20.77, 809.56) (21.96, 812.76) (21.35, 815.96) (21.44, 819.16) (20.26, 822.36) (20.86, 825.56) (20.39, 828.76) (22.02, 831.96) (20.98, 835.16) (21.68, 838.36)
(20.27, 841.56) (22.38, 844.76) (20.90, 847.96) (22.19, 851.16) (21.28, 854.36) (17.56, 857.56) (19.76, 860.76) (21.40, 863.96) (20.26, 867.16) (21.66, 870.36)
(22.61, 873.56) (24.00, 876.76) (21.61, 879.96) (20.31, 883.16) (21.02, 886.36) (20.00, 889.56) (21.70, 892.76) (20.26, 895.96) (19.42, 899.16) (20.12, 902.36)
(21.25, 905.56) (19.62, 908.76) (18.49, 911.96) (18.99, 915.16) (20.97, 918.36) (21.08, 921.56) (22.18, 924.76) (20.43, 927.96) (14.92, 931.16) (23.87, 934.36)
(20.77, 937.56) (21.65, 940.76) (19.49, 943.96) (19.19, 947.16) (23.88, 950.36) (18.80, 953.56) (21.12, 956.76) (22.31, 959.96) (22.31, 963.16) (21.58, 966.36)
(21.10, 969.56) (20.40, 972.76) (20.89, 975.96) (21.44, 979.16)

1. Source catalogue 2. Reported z 0.764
